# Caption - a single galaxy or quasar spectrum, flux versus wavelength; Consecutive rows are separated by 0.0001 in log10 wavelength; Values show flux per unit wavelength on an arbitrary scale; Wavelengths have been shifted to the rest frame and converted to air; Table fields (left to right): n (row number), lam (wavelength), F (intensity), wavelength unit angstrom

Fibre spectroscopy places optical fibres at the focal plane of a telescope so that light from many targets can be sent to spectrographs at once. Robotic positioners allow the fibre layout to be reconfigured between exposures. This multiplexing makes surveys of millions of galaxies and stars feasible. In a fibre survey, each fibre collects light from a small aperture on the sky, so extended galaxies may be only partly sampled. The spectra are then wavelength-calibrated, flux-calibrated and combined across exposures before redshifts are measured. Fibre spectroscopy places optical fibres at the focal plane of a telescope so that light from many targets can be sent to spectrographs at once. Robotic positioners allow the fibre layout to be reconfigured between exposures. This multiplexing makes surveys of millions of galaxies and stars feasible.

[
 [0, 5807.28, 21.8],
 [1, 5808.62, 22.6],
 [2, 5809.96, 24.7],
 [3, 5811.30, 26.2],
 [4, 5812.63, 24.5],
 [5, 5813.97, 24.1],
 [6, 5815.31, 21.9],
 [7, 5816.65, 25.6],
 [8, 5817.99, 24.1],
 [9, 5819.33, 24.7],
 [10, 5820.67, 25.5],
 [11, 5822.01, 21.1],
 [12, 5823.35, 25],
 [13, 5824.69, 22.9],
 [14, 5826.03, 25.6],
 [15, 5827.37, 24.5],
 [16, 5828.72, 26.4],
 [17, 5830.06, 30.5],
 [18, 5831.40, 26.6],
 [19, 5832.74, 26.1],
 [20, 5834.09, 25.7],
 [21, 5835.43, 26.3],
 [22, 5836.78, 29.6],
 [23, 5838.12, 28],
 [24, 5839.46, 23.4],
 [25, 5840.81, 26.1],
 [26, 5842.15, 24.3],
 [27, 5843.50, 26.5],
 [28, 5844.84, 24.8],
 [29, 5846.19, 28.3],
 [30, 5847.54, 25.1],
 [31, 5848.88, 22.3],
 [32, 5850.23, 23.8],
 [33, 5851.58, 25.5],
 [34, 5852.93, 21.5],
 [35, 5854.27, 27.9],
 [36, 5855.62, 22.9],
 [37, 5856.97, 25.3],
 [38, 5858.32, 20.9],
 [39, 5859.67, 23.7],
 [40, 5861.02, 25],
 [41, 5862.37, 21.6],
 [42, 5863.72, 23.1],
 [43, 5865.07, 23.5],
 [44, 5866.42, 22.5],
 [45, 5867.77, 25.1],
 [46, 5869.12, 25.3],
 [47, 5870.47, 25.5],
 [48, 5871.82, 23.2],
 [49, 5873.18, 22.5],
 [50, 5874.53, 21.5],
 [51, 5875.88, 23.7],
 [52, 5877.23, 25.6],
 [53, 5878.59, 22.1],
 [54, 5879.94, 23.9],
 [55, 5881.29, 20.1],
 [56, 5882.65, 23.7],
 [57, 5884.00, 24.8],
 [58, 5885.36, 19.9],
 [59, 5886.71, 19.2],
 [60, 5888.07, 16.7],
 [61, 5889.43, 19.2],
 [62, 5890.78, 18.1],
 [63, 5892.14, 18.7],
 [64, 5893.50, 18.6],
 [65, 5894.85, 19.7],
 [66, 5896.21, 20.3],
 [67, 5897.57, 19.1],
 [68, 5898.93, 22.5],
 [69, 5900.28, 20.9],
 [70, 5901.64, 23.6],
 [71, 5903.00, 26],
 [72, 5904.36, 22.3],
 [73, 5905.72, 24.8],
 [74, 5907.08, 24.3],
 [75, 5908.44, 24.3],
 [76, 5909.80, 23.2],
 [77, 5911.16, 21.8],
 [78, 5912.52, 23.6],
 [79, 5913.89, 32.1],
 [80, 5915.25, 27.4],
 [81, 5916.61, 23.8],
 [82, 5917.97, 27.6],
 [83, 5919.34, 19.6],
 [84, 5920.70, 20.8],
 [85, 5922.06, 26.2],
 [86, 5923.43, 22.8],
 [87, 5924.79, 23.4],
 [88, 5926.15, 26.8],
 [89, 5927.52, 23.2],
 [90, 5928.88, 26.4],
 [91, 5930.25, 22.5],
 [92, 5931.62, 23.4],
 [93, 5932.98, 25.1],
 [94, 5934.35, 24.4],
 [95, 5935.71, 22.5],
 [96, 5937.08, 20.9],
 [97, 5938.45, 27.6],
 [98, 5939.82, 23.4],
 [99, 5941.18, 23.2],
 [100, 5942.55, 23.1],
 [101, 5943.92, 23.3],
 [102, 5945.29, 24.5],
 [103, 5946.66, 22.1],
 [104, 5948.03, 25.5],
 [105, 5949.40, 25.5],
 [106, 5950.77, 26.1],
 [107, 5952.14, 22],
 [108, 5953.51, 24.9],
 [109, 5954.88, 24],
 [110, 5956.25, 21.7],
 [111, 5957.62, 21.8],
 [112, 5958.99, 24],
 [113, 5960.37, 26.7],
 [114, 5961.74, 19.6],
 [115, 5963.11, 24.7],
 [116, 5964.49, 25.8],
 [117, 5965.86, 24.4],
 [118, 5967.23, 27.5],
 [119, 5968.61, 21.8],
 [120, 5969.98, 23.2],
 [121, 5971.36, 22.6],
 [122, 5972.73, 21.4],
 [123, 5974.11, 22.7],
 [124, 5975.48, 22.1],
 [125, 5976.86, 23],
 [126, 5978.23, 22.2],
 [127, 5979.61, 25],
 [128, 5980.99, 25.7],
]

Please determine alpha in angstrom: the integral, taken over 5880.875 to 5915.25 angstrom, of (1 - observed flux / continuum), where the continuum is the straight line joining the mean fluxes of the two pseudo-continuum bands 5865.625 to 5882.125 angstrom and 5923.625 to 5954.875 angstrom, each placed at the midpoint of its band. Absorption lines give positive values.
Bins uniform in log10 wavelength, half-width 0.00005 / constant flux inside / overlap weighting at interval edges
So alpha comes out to 2.4 angstrom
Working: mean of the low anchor 23.4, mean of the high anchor 24.1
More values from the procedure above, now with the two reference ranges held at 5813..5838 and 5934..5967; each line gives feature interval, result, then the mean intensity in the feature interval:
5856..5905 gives 5.1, 22.2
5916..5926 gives 0.2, 23.6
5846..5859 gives 0.4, 24.2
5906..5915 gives -0.2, 25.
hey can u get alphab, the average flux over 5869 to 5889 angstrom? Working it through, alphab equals 22.4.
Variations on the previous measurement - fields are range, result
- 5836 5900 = 23.1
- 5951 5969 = 23.9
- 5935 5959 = 23.7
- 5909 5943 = 24.2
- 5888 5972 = 23.4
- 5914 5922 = 24.6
